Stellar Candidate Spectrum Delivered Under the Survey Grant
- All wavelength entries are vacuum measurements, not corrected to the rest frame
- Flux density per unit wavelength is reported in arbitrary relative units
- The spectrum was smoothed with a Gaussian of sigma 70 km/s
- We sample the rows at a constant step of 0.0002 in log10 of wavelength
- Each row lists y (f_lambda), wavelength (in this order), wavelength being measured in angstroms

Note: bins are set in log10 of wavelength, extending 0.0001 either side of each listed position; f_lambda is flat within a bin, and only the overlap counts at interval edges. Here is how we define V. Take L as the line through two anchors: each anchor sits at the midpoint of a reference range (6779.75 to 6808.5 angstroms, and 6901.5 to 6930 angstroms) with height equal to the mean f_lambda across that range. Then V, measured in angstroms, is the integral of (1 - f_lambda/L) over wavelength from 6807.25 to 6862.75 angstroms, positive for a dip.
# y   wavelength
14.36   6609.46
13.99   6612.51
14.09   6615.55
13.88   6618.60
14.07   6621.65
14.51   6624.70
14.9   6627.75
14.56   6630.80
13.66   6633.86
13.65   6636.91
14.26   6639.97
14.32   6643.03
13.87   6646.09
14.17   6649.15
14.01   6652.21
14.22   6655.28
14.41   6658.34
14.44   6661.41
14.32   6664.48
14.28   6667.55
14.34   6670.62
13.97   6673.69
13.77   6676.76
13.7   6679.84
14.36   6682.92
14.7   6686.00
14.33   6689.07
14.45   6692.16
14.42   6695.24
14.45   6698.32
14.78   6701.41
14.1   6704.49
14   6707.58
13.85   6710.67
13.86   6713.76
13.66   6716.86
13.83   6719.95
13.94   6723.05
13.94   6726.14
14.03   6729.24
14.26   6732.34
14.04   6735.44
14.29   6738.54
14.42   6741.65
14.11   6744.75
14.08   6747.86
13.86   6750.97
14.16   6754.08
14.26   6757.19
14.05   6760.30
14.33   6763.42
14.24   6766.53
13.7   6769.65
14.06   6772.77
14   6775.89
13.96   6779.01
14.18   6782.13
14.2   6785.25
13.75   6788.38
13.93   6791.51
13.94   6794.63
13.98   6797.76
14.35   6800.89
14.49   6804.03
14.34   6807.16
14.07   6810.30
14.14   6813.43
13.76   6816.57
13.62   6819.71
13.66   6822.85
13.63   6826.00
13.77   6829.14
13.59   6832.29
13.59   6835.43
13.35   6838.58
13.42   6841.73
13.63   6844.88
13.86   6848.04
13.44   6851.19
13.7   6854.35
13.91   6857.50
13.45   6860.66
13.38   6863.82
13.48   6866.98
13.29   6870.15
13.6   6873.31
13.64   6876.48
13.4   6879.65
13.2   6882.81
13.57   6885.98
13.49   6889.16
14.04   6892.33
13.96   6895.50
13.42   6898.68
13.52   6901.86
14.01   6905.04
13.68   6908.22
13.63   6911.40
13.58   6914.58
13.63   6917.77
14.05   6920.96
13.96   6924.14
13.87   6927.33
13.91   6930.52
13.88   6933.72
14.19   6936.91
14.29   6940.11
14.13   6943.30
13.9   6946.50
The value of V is 1.3 angstroms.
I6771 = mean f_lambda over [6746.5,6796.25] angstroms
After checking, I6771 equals 14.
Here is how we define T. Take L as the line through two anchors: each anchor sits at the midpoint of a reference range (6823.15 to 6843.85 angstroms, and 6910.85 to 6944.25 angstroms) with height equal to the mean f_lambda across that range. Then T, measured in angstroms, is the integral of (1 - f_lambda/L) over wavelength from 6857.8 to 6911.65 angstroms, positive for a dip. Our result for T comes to 0.7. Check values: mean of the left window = 13.6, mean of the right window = 13.9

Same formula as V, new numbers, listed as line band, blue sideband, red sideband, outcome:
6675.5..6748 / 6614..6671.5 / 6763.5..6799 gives -0.17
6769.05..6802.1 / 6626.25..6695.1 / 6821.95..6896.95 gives -0.46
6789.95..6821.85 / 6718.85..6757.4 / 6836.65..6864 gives -0.63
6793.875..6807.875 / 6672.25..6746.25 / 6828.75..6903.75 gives -0.43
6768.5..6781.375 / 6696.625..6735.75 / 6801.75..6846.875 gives -0.03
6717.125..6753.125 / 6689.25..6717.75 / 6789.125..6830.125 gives 0.17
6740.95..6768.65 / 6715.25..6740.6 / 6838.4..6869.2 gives -0.48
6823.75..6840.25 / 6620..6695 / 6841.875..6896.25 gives 0.13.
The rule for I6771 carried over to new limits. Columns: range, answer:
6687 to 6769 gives 14.1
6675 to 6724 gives 14.1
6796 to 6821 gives 14.1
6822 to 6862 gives 13.6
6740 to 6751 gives 14.1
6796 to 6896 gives 13.7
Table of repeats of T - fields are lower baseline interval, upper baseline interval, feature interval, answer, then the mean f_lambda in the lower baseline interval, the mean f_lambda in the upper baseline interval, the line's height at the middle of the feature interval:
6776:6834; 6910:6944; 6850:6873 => 0.7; 14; 13.9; 13.9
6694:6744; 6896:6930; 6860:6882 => 0.6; 14.1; 13.7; 13.8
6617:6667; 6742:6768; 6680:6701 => -0.4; 14.2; 14.2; 14.2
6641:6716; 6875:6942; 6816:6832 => 0.3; 14.2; 13.8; 13.9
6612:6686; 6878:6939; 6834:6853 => 0.4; 14.2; 13.7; 13.8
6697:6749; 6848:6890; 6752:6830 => -1.1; 14.1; 13.5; 13.8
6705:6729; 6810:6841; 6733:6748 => -0.4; 13.9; 13.7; 13.8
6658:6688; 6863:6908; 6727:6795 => -0.6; 14.2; 13.6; 14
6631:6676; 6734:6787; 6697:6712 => -0.1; 14.1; 14.1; 14.1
